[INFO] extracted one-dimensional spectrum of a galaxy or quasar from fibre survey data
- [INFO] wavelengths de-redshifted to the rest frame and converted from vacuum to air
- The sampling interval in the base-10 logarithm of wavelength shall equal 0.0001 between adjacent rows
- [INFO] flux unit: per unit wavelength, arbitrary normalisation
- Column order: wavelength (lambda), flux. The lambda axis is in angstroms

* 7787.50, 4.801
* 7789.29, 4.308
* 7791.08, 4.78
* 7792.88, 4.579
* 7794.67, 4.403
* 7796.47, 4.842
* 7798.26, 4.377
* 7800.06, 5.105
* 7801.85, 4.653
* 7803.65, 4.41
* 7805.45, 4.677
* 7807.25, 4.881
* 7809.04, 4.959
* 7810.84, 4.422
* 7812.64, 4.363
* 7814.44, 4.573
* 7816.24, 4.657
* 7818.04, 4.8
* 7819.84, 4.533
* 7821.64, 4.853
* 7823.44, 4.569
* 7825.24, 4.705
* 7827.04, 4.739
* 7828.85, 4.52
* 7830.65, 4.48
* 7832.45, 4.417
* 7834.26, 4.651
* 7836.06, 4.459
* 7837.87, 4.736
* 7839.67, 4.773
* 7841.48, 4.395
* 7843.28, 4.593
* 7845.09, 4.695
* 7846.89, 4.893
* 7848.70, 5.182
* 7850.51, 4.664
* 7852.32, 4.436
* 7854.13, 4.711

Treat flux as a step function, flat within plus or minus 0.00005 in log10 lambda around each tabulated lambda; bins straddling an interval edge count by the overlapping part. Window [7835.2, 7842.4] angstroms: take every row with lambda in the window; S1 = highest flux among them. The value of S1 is 4.773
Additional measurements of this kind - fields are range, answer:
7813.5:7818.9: 4.8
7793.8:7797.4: 4.842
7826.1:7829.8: 4.739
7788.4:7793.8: 4.78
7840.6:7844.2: 4.593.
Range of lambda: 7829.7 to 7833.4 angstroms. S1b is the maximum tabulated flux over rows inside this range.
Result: 4.48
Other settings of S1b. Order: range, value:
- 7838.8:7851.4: 5.182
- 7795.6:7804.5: 5.105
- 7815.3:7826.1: 4.853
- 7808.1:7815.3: 4.959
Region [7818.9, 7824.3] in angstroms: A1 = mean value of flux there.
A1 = 4.66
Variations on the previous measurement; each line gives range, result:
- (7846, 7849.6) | 5.03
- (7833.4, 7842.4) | 4.6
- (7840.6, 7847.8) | 4.65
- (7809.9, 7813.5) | 4.4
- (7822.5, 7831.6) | 4.6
